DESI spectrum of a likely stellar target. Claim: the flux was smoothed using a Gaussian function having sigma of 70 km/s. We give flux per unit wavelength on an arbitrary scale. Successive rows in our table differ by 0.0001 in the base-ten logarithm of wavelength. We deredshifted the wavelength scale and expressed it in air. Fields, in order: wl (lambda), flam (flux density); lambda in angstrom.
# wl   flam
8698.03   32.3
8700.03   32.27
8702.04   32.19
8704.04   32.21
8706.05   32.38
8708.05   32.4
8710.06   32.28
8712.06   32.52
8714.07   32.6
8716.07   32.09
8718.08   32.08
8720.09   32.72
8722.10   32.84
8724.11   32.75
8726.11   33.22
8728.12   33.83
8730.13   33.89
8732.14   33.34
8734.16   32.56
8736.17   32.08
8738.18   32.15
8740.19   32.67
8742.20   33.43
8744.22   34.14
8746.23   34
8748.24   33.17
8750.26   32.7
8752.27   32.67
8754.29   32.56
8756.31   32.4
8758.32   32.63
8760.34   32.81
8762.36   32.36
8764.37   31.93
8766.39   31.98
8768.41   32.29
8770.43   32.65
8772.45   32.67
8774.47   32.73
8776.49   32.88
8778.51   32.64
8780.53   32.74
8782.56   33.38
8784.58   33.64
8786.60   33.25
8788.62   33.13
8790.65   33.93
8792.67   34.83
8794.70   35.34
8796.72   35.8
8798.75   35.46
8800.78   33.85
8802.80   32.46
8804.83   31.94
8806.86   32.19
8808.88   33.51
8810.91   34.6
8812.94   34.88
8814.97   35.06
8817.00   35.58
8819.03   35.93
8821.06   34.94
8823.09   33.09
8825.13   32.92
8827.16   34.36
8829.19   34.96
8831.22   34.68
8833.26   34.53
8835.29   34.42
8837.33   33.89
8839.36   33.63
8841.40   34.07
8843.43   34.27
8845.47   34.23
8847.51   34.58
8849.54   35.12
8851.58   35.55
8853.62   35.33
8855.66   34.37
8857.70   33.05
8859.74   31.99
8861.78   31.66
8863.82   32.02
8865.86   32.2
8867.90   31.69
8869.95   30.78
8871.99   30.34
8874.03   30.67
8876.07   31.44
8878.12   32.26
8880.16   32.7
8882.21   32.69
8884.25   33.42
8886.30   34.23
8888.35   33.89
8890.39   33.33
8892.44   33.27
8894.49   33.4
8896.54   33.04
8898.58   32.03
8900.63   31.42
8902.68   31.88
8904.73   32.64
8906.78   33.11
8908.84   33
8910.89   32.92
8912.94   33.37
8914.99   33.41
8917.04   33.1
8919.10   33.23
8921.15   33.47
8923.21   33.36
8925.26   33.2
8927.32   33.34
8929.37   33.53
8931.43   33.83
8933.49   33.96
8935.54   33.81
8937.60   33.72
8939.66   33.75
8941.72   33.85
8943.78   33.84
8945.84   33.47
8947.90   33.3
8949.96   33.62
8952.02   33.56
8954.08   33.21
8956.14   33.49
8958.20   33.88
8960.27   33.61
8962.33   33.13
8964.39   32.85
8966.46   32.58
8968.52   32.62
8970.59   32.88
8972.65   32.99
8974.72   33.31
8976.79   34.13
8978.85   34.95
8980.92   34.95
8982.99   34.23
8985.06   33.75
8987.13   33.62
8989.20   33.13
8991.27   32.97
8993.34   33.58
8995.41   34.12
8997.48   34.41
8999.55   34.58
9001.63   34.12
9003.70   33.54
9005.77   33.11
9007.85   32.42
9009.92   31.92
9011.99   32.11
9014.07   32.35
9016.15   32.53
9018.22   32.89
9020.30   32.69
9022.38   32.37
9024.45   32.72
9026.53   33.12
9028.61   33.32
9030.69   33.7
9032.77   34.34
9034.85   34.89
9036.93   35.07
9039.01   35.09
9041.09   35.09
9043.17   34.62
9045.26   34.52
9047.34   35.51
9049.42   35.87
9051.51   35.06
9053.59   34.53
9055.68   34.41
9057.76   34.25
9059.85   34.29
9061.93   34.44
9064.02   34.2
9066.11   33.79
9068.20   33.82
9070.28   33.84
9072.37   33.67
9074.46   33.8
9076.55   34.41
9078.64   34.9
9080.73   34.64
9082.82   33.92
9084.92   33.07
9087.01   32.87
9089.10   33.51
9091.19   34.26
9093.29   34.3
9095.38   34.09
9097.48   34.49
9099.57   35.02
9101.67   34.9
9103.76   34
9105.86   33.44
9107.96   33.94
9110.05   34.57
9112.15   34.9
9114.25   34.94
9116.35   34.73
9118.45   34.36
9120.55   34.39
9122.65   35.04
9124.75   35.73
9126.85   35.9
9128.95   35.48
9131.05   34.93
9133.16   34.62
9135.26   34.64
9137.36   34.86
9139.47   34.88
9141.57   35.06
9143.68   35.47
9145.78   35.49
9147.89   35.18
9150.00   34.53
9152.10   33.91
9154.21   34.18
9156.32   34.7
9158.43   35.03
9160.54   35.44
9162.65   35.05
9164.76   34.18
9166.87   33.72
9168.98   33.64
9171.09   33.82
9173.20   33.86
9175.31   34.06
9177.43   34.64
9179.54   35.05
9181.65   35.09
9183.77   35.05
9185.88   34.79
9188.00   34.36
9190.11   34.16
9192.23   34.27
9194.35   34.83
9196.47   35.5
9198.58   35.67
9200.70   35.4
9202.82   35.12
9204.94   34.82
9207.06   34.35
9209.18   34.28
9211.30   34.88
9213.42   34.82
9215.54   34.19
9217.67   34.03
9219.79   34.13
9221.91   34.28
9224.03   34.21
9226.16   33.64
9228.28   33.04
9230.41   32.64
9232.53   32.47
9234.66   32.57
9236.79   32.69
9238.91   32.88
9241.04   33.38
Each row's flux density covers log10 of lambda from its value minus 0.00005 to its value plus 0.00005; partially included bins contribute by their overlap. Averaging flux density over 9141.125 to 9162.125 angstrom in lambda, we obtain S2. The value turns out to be 34.9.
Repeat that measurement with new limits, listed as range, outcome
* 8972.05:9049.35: 33.7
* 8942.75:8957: 33.5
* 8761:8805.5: 33.3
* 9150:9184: 34.5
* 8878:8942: 33.2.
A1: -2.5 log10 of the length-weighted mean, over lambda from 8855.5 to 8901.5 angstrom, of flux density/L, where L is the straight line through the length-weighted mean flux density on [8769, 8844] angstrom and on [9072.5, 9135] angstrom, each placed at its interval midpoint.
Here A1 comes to 0.053 mag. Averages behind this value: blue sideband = 33.9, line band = 32.4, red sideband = 34.4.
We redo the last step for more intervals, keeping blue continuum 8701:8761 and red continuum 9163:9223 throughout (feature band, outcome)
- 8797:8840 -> -0.03 mag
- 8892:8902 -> 0.03 mag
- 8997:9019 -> 0.03 mag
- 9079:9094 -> 0.01 mag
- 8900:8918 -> 0.02 mag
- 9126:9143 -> -0.02 mag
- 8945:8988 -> 0.00 mag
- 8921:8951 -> 0.00 mag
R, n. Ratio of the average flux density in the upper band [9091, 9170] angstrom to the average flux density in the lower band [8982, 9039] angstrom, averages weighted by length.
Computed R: 1.04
